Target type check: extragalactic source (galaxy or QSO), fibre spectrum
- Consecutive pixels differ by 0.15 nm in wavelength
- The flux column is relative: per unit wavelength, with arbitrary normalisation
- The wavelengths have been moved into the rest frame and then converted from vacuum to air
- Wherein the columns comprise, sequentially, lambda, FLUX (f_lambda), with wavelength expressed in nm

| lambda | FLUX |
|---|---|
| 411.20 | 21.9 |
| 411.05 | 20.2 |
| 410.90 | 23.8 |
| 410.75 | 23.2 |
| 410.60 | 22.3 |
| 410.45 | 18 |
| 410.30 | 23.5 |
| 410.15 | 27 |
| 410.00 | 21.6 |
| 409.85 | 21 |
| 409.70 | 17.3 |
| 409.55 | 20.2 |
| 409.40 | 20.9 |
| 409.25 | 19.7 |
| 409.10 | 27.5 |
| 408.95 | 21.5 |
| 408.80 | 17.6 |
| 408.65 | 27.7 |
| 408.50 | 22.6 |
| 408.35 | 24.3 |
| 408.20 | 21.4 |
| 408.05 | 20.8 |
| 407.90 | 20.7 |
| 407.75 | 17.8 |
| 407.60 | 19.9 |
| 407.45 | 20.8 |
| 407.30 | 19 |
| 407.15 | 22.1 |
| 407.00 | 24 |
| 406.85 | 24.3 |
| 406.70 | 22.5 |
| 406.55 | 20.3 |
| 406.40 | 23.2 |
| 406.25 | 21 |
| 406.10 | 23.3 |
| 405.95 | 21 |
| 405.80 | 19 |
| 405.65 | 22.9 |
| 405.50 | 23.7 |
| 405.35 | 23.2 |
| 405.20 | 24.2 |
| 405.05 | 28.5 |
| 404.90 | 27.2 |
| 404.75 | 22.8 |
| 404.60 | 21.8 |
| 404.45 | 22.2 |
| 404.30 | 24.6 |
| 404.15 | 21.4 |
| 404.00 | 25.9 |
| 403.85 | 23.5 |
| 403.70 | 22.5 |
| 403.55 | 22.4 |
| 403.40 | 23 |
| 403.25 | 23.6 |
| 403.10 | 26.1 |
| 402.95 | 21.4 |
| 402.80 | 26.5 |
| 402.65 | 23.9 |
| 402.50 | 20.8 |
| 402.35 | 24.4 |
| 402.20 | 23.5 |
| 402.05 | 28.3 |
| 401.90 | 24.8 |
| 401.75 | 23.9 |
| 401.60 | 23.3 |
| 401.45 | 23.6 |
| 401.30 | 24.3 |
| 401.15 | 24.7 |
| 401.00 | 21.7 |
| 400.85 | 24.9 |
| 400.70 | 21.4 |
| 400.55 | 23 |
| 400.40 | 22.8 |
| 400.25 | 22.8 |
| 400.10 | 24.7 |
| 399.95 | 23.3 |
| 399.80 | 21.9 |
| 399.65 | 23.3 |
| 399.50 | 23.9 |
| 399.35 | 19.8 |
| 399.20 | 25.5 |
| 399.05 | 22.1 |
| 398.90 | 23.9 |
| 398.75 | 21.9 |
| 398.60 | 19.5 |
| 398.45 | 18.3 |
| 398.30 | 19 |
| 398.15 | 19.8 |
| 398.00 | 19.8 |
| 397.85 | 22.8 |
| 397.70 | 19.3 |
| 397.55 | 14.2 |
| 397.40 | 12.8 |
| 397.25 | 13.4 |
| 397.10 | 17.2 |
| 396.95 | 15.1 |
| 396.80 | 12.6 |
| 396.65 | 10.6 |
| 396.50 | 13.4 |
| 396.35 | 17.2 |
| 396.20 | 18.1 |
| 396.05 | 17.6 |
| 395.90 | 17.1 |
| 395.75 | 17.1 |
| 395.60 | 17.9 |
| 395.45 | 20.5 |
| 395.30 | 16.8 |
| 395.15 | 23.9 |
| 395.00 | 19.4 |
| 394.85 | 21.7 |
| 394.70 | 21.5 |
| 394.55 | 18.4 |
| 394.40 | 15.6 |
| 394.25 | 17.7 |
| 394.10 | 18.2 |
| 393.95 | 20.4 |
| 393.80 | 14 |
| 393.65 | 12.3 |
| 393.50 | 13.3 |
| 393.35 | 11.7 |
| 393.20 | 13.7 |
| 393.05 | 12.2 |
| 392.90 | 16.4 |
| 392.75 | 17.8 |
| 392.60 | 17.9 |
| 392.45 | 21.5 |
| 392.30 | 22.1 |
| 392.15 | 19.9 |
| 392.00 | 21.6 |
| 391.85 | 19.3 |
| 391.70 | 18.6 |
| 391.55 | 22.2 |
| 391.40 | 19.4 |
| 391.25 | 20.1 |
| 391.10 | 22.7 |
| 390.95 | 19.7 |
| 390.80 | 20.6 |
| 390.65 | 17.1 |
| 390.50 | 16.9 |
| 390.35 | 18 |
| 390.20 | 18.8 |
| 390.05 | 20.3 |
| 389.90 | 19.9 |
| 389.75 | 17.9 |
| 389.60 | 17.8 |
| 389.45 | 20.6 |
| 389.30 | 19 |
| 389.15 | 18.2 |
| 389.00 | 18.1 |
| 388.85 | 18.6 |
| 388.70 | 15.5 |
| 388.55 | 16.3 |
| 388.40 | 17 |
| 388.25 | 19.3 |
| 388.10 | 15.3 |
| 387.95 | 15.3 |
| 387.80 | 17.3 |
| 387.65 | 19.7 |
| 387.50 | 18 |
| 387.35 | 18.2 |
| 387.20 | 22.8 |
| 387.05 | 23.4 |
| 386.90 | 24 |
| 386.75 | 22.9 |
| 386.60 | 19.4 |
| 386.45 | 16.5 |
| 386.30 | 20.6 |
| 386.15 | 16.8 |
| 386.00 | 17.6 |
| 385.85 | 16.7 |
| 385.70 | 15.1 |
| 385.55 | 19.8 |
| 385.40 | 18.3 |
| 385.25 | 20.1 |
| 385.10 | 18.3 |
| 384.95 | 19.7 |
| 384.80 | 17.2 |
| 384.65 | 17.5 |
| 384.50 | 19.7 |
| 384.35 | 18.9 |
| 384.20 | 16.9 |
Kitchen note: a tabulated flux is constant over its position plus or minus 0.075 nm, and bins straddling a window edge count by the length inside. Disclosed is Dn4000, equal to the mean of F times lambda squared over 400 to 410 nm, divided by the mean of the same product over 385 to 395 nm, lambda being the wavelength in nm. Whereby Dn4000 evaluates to 1.3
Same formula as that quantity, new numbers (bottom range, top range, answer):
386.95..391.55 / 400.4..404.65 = 1.34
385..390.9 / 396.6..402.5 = 1.20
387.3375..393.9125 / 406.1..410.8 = 1.32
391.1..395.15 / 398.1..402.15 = 1.30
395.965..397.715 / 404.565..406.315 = 1.62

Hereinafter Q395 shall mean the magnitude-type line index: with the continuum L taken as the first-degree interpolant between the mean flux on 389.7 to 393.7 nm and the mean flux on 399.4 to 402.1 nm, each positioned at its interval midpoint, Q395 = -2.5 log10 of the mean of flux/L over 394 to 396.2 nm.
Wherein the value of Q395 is 0.08 mag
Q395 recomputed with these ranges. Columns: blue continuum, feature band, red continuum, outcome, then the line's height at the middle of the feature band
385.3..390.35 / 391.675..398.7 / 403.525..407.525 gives 0.17 mag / 20.4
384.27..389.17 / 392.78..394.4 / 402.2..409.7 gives 0.31 mag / 20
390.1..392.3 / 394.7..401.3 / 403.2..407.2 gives 0.09 mag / 21.4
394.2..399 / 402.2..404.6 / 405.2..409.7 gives -0.15 mag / 20.4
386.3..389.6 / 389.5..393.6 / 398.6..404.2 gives 0.09 mag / 20.1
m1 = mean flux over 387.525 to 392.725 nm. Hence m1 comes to 18.9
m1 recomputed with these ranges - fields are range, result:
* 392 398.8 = 17.4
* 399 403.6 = 23.5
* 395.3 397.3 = 16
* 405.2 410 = 21.7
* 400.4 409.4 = 23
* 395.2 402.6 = 20.4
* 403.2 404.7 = 23.1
